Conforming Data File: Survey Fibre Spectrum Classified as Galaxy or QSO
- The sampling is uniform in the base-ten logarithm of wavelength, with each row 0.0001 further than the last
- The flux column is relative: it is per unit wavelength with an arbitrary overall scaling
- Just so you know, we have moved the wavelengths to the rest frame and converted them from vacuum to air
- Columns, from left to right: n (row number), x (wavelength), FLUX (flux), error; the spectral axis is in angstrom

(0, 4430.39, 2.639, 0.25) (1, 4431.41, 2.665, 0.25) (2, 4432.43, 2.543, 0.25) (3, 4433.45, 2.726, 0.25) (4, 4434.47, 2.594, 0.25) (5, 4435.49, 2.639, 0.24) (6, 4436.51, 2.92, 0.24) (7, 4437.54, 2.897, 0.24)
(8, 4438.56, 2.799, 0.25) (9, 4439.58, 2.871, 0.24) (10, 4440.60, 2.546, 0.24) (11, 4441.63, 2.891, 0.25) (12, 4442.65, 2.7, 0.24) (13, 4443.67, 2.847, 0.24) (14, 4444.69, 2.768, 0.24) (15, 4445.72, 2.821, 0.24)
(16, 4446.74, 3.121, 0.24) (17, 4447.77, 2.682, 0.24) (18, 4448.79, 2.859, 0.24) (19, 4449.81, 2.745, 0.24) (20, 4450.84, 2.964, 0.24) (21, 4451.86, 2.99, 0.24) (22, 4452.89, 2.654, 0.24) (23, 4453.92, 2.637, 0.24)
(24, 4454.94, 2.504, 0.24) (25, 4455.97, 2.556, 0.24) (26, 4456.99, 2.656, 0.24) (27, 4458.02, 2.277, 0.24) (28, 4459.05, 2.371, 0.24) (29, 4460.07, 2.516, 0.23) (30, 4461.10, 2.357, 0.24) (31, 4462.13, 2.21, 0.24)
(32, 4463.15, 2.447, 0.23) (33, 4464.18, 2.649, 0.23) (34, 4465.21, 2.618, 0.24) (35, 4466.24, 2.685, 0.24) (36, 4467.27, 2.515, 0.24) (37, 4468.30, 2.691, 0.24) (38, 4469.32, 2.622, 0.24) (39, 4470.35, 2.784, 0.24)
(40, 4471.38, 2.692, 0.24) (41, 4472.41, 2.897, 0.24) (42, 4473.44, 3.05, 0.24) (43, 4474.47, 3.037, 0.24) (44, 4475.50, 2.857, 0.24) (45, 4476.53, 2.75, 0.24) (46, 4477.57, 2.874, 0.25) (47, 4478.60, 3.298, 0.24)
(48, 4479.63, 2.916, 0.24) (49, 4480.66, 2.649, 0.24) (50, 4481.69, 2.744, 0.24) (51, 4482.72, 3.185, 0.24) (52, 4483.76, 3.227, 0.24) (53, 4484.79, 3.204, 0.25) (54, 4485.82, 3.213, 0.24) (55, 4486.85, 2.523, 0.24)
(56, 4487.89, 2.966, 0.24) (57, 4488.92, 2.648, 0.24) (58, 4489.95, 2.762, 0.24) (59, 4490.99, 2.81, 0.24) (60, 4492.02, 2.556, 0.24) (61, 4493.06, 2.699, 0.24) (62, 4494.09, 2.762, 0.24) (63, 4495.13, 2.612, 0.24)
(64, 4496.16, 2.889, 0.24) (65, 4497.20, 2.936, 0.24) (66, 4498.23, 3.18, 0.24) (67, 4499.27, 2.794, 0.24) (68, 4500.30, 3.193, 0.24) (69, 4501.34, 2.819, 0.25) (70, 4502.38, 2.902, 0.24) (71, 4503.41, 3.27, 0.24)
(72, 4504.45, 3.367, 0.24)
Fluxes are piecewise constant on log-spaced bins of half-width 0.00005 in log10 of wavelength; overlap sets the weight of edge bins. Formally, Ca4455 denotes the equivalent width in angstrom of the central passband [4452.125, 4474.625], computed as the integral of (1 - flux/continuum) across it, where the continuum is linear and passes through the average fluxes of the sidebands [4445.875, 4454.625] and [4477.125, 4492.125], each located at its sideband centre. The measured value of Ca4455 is 1.98 angstrom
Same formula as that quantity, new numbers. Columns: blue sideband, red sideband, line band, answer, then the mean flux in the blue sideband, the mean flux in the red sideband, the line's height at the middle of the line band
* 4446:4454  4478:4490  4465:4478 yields 0.6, 2.84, 2.95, 2.91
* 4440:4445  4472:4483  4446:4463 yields 1.1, 2.75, 2.93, 2.81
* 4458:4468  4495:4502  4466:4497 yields -1.5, 2.48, 2.93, 2.72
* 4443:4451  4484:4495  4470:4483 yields -0.3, 2.84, 2.82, 2.83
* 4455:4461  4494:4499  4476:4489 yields -1.0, 2.47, 2.88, 2.73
